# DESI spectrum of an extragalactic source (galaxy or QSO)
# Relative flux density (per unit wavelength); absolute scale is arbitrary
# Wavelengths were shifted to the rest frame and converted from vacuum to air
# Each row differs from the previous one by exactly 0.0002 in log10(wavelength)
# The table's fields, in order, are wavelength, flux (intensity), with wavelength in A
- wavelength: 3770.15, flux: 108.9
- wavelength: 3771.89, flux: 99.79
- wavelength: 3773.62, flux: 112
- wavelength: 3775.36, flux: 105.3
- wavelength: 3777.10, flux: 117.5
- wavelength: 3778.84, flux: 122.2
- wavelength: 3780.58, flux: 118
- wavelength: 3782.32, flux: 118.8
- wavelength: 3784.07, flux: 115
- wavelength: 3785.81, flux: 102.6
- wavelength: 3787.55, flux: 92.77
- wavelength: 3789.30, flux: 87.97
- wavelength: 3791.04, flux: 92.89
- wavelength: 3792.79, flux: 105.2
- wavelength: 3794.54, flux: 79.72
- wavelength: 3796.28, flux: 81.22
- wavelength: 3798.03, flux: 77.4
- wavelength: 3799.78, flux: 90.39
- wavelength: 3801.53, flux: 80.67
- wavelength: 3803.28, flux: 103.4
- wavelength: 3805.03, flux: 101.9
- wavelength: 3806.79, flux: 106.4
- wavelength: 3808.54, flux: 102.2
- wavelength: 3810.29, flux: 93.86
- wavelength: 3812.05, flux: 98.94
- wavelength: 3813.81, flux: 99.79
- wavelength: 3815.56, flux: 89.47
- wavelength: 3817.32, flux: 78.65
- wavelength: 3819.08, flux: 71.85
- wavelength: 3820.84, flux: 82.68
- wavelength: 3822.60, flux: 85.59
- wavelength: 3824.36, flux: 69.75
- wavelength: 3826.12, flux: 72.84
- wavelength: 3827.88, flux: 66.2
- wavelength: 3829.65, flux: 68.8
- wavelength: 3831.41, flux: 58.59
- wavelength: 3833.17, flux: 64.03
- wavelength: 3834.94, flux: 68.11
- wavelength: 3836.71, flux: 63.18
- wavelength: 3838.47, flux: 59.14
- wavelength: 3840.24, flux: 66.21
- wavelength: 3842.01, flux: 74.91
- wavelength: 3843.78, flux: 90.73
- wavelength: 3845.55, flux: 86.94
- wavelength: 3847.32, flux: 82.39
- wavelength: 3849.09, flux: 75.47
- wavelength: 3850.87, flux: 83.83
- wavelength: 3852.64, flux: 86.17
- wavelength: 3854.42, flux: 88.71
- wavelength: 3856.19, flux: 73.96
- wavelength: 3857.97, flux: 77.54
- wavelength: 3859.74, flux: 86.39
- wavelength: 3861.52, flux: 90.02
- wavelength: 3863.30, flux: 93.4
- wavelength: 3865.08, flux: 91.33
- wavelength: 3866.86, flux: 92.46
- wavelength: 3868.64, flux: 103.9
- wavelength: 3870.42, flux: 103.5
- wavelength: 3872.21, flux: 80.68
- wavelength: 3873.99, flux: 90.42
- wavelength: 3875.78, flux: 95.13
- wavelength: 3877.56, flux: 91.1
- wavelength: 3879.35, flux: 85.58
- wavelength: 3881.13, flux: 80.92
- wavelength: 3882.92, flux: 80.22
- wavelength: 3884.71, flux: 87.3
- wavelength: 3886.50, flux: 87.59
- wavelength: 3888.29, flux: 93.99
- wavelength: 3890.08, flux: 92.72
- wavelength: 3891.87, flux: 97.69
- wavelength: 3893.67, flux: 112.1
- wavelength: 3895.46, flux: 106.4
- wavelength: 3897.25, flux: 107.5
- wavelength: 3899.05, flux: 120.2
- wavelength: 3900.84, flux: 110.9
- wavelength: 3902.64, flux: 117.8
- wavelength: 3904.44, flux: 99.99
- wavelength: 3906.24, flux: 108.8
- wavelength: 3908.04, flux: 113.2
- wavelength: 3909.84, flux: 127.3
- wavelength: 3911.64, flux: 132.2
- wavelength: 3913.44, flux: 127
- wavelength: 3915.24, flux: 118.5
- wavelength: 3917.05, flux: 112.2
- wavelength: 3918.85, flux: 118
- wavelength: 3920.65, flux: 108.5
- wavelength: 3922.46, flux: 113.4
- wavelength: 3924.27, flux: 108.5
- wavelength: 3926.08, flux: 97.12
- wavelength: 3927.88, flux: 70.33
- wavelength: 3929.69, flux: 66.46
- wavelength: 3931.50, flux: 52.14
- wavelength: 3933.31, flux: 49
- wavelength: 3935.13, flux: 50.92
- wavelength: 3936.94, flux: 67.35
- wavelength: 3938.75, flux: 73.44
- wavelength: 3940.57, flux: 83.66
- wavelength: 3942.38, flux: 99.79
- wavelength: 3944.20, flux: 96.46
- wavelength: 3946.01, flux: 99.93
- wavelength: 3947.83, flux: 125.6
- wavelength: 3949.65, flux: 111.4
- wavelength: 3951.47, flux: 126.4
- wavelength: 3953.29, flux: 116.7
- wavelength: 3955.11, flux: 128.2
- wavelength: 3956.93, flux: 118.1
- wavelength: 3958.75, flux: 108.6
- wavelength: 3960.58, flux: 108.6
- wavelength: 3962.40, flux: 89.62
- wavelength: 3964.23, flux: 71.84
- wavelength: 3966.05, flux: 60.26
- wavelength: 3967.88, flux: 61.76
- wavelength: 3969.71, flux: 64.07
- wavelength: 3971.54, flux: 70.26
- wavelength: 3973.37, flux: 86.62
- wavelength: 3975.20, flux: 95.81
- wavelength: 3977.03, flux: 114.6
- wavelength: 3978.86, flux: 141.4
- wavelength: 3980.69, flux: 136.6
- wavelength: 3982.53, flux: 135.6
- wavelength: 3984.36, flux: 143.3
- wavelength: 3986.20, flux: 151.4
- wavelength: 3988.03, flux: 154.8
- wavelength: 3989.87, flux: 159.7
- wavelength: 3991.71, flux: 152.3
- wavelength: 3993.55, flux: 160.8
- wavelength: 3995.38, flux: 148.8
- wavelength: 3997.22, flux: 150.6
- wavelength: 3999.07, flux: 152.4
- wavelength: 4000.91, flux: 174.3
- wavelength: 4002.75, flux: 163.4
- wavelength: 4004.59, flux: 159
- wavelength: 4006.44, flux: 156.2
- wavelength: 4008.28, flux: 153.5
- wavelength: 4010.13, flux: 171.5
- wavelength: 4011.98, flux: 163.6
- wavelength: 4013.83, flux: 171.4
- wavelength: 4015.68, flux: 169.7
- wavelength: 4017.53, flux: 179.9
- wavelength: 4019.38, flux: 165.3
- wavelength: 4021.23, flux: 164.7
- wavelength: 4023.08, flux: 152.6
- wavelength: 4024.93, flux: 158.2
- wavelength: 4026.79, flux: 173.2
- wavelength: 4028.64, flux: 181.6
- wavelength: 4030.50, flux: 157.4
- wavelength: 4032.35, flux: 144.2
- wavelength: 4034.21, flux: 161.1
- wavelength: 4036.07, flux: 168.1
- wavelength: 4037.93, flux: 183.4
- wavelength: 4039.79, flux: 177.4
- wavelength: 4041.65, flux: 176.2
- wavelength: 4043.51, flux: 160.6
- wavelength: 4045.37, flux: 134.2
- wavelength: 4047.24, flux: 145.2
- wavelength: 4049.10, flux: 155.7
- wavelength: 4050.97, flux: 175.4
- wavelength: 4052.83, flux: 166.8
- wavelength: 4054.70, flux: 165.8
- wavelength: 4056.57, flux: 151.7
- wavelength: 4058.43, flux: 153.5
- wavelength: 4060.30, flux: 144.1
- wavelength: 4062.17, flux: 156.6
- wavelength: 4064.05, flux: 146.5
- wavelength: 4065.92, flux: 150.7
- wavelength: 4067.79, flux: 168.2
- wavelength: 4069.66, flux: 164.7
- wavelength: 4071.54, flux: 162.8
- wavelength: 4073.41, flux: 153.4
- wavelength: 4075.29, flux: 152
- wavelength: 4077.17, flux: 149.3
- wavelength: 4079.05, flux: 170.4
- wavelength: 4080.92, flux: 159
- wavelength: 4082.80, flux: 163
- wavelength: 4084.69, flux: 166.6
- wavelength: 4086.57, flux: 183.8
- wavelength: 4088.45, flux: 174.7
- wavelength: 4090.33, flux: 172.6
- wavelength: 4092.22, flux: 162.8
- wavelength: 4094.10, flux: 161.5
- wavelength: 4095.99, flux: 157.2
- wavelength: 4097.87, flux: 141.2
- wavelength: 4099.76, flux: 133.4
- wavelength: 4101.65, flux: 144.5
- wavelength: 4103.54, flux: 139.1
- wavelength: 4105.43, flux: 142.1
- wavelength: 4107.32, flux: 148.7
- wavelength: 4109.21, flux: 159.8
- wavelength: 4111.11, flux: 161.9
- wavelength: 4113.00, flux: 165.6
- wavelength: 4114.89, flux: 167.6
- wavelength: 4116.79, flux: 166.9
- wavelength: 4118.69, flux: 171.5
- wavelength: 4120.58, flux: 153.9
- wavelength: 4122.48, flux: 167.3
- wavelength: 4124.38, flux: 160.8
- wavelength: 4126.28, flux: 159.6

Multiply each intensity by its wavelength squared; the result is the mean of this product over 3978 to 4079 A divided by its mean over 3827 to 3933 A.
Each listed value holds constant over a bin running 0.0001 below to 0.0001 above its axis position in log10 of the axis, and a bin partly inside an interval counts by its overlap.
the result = 1.87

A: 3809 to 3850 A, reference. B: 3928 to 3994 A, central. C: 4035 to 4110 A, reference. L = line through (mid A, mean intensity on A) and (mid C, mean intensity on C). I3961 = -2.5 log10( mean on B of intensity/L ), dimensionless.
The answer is 0.19 mag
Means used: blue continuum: 77.1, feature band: 103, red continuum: 159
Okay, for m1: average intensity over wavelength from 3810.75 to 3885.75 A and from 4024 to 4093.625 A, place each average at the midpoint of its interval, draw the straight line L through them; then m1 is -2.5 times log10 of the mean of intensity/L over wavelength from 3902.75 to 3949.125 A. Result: 0.14 mag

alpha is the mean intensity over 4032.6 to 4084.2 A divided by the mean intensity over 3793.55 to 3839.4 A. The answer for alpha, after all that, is 1.96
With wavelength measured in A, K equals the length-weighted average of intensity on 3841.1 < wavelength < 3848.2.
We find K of 83.7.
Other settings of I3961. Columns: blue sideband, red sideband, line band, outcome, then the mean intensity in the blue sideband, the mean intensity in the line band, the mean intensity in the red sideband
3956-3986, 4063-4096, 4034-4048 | -0.16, 102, 164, 162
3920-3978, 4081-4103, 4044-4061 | -0.11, 90.5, 155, 160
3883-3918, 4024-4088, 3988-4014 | -0.12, 108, 159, 161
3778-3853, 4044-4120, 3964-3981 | 0.40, 86.4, 89.5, 158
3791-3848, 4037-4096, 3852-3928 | 0.05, 82.1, 100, 161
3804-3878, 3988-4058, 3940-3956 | 0.18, 83.5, 110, 162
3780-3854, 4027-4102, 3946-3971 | 0.28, 85.4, 98.8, 160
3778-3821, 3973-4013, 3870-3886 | 0.31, 95.9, 87.8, 148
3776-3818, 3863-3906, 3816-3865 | 0.26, 98.3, 76.9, 97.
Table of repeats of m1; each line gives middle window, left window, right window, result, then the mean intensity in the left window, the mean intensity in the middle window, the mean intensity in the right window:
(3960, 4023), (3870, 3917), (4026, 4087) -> 0.03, 103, 136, 161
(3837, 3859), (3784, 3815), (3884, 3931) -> 0.26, 94.6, 78.5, 106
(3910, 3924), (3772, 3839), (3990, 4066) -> 0.06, 89.8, 119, 161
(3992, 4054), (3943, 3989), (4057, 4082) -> -0.21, 109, 163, 156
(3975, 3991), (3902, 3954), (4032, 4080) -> -0.11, 99.5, 139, 159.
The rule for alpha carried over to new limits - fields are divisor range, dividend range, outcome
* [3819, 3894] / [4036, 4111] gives 1.92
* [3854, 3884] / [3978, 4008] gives 1.72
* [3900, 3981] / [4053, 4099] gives 1.62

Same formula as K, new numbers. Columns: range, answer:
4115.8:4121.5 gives 164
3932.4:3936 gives 49.9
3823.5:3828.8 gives 69.6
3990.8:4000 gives 153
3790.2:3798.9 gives 87.3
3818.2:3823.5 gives 80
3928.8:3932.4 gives 59.3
